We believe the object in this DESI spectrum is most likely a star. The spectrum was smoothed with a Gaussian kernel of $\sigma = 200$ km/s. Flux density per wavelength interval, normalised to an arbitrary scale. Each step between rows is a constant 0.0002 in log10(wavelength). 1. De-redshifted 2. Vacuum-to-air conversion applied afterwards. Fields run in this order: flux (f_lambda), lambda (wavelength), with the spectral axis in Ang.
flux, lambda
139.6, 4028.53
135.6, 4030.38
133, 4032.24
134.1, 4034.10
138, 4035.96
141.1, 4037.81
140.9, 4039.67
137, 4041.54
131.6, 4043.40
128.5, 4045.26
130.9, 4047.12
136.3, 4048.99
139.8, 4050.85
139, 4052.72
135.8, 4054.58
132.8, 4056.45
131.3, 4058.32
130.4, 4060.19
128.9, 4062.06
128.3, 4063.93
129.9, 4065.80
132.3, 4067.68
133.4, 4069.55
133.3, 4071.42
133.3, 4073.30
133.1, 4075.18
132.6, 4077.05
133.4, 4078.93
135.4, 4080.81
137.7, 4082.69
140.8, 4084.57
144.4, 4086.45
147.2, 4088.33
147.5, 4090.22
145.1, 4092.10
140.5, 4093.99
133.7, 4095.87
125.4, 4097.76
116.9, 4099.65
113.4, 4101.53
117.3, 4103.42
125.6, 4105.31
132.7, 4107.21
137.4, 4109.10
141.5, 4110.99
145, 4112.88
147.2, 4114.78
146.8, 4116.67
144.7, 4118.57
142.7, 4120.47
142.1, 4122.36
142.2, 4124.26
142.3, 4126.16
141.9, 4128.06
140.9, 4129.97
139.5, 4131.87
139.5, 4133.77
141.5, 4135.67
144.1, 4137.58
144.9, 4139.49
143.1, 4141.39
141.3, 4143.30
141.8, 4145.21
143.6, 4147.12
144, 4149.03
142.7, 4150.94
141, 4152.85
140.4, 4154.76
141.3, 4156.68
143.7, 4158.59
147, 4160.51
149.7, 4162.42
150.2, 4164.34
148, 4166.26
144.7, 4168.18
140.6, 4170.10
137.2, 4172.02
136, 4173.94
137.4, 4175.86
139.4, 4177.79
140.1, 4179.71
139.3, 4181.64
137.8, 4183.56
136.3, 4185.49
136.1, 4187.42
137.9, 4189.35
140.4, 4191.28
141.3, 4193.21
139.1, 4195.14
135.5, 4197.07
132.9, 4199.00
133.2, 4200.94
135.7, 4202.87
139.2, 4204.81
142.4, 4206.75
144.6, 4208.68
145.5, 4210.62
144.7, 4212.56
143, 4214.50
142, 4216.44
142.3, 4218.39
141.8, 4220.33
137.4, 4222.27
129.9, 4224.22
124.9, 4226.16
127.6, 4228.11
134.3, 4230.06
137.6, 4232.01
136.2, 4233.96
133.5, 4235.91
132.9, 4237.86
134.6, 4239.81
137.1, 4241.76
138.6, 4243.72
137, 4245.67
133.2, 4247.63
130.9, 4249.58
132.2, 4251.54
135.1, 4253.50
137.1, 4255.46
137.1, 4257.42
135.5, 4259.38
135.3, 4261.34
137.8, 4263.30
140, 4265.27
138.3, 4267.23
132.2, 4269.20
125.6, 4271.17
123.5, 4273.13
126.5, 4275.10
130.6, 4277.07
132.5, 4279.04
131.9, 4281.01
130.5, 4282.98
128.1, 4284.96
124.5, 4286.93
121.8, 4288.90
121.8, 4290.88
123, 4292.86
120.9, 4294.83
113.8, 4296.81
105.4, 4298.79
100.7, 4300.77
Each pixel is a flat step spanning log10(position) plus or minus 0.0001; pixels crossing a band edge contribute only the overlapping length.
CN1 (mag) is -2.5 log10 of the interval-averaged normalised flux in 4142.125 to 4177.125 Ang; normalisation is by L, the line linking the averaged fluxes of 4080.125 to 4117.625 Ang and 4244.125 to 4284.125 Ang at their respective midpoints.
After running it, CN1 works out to -0.06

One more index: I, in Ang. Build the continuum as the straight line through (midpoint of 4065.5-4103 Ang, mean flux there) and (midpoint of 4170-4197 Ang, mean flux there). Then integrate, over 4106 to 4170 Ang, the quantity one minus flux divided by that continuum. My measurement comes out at -3.01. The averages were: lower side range 134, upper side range 138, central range 143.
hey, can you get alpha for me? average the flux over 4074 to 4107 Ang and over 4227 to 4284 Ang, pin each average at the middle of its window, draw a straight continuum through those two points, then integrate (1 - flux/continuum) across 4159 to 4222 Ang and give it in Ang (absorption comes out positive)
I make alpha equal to -3.4 Ang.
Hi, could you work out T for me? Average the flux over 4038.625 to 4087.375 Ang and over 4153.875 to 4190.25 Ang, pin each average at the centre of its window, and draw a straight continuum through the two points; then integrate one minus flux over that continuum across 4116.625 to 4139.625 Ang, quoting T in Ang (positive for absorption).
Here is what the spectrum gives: -0.6 Ang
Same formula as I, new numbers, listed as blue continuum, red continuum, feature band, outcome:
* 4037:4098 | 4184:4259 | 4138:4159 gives -1.0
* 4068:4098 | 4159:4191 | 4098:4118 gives 0.9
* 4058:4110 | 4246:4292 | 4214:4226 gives -0.6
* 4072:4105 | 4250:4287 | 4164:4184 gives -1.1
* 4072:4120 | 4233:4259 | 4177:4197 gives -0.5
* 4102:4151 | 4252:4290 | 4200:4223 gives -1.0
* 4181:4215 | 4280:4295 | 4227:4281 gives -1.3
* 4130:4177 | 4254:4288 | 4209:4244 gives -0.2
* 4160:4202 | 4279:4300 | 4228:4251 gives -0.7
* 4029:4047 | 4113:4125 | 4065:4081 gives 0.7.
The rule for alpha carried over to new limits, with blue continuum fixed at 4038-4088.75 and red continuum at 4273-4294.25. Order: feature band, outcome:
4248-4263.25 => -0.84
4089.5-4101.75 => 0.09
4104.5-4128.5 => -1.48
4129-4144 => -1.11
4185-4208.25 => -1.39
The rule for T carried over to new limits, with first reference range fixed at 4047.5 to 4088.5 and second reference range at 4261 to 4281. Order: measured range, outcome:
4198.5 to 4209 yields -0.4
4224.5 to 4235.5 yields 0.0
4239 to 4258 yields -0.4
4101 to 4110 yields 0.6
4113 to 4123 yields -0.8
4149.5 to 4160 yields -0.7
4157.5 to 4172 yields -1.3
